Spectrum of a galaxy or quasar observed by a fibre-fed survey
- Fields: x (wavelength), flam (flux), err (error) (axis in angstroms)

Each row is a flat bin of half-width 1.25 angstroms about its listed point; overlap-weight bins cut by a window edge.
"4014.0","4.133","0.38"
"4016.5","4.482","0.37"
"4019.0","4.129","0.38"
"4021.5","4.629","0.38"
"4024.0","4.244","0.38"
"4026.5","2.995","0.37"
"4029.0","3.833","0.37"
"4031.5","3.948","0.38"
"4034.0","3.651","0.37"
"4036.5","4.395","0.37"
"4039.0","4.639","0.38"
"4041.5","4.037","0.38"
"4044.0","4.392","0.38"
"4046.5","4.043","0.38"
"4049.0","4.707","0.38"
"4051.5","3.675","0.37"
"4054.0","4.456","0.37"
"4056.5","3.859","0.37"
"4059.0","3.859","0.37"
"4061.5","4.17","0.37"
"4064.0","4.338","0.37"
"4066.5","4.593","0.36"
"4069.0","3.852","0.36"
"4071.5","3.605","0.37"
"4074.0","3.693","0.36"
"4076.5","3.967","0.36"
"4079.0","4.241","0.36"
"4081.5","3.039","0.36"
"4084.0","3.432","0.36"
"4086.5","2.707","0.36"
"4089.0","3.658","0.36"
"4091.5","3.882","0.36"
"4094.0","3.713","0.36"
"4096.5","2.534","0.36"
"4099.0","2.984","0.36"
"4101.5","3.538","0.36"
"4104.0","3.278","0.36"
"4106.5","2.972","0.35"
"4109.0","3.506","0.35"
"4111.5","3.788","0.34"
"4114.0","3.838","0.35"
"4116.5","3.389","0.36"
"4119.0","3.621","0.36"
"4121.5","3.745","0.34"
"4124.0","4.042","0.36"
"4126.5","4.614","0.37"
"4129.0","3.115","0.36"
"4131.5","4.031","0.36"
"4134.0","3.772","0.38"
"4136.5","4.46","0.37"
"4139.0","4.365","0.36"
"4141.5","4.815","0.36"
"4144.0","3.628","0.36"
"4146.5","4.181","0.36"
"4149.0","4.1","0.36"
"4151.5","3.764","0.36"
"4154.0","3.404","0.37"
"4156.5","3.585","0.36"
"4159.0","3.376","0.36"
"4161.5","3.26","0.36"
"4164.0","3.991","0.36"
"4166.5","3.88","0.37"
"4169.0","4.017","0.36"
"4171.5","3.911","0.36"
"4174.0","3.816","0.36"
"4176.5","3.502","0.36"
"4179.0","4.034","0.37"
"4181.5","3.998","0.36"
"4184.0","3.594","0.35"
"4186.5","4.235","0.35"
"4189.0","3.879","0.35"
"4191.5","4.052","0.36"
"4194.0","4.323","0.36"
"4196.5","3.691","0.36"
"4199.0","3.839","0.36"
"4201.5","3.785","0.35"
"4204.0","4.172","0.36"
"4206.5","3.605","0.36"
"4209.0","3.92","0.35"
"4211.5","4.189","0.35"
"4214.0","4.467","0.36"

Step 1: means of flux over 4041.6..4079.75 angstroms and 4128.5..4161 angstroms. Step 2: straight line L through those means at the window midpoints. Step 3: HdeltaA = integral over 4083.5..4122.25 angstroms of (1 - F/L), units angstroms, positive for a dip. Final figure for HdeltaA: 5.69 angstroms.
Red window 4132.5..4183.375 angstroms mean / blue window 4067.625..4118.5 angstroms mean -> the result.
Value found 1.1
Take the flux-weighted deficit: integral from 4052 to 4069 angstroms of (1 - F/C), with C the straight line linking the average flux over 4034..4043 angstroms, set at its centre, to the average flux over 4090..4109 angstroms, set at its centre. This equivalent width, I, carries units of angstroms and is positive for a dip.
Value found -1.11 angstroms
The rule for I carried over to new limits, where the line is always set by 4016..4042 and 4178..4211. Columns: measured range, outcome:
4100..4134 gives 2.99 angstroms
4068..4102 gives 4.61 angstroms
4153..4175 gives 1.49 angstroms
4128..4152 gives -0.34 angstroms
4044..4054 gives -0.37 angstroms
